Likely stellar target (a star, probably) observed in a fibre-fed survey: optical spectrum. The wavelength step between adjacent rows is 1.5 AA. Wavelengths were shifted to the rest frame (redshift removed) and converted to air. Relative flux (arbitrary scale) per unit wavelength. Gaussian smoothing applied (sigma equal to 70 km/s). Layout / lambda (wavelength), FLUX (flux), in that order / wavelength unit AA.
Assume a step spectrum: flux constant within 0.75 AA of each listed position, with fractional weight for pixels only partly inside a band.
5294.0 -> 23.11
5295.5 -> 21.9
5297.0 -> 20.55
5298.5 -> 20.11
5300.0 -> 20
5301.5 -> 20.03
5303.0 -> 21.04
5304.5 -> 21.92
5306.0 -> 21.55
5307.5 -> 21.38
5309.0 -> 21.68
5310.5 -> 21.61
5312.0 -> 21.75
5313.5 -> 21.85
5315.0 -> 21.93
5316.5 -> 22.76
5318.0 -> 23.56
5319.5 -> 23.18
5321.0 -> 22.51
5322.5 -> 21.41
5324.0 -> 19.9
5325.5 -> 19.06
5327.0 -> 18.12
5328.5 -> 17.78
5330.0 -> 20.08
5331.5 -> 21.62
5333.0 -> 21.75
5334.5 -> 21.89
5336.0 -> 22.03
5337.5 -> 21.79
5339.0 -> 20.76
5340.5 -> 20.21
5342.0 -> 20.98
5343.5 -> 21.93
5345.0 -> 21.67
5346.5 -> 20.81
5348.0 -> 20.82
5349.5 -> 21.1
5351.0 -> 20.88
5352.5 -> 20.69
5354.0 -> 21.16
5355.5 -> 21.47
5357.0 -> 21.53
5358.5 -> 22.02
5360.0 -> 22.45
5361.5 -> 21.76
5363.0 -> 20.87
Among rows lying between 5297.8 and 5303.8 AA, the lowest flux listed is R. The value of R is 20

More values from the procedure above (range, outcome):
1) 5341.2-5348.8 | 20.81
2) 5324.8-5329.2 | 17.78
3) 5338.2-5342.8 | 20.21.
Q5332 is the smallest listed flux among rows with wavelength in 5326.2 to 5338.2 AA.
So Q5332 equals 17.78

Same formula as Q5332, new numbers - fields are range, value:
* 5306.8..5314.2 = 21.38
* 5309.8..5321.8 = 21.61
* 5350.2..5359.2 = 20.69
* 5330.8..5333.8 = 21.62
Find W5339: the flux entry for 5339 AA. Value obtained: 20.76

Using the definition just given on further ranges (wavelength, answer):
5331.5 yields 21.62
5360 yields 22.45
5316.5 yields 22.76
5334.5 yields 21.89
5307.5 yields 21.38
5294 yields 23.11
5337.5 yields 21.79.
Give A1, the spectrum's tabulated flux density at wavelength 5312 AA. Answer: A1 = 21.75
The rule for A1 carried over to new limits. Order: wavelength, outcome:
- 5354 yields 21.16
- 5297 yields 20.55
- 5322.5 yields 21.41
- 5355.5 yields 21.47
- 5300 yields 20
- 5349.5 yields 21.1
